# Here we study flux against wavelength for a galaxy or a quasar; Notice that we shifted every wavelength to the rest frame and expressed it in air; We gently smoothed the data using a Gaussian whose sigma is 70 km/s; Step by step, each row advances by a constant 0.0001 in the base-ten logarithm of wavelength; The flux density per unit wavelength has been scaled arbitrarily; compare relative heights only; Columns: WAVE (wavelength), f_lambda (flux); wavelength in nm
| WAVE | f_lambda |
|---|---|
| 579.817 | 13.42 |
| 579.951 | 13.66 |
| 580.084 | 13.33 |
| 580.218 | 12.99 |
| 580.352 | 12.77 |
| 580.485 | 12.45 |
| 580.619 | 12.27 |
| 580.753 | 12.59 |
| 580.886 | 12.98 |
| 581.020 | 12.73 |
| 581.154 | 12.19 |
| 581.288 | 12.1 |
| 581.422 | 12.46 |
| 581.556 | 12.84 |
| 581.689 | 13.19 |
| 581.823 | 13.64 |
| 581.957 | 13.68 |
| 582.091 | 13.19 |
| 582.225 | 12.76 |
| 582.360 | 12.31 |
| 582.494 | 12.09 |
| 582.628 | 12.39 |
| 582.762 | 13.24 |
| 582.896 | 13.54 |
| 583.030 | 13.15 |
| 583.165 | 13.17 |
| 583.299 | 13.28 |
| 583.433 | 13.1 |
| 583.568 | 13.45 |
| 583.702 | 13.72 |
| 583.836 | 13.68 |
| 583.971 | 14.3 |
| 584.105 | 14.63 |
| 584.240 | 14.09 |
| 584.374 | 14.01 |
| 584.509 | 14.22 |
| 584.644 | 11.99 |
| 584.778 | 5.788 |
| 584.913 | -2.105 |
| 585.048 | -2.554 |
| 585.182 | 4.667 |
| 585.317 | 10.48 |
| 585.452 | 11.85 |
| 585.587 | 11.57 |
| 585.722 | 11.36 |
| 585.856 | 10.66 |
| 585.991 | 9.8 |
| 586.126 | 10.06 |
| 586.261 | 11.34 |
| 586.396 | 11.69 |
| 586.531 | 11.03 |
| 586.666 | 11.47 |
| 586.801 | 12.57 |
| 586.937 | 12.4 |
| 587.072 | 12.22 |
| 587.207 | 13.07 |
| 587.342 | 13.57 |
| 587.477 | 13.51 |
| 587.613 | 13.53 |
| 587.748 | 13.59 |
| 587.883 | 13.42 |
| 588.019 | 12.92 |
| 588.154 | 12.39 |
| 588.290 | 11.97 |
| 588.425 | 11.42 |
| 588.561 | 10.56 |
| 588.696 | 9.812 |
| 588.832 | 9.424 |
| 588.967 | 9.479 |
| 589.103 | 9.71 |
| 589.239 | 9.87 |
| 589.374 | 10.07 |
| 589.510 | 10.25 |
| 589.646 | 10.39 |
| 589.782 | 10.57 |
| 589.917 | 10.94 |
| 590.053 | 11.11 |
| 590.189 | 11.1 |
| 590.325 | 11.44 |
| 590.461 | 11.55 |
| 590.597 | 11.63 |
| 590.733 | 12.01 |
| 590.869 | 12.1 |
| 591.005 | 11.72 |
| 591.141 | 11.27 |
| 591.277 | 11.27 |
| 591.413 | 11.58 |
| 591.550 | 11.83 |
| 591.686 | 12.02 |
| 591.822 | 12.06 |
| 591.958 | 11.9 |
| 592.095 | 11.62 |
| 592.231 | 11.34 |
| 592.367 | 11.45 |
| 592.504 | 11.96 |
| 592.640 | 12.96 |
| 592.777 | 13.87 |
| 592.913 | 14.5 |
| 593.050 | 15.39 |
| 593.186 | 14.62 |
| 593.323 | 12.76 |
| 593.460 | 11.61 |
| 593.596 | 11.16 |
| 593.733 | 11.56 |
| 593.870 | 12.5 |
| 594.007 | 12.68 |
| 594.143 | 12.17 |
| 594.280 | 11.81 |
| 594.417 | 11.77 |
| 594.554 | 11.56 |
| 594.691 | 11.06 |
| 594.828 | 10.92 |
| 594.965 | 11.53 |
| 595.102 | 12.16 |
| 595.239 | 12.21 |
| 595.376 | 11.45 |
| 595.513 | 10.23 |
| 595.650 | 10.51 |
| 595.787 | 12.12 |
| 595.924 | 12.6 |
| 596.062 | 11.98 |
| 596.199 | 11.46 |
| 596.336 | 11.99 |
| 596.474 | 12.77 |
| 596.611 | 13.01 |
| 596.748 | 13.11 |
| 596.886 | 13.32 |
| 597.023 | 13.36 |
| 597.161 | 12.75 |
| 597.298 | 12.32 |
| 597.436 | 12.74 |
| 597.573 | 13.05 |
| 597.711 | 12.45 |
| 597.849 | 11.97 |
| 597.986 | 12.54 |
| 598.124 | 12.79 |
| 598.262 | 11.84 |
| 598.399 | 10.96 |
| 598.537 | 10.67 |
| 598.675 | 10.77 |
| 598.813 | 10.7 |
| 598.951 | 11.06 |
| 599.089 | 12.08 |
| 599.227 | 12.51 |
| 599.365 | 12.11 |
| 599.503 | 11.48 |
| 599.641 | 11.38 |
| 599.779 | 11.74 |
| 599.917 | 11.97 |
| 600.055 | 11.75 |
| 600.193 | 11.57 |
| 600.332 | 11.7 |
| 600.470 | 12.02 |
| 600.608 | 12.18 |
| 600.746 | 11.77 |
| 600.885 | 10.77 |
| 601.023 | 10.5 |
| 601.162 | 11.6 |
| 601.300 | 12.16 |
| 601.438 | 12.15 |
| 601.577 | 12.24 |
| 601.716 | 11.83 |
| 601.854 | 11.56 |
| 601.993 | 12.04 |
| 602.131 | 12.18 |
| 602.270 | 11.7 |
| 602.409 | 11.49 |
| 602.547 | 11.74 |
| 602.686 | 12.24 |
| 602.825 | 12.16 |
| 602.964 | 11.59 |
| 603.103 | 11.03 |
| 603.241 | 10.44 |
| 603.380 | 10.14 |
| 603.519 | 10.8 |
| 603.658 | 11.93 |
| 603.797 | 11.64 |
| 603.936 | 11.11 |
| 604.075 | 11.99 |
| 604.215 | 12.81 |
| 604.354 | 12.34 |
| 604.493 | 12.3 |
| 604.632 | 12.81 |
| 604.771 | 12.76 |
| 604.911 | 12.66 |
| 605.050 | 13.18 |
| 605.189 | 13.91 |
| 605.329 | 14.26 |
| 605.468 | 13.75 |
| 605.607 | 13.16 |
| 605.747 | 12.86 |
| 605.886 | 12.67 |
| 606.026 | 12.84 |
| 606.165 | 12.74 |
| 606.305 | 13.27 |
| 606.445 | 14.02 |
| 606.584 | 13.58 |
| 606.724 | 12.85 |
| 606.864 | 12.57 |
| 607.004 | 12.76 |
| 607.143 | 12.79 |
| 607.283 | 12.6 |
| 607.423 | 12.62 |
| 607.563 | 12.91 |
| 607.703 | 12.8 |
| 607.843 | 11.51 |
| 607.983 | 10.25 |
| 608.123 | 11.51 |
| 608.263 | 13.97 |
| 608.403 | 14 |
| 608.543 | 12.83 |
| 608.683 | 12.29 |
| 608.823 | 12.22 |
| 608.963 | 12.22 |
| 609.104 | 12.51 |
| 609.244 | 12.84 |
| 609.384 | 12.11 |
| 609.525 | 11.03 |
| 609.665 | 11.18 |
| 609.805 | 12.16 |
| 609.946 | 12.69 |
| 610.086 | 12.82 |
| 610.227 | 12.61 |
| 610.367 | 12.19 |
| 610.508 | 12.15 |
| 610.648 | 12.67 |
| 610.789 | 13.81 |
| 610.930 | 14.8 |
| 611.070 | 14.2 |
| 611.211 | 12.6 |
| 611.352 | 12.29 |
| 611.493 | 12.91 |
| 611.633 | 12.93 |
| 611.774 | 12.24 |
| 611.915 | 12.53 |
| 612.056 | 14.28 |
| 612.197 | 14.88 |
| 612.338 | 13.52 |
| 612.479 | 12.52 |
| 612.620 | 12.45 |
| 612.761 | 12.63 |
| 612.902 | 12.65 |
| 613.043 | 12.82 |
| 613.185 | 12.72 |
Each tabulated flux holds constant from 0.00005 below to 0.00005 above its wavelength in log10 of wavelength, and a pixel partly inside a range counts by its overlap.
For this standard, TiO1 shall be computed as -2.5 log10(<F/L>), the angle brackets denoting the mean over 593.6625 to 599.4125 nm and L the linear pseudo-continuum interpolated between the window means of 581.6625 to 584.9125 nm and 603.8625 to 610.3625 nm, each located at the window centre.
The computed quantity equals 0.06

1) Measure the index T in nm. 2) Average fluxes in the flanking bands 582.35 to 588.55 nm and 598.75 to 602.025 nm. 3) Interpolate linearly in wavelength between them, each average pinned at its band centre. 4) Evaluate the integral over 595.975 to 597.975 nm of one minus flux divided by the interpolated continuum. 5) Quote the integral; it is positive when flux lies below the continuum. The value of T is -0.157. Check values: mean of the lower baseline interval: 11.6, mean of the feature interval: 12.6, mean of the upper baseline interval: 11.7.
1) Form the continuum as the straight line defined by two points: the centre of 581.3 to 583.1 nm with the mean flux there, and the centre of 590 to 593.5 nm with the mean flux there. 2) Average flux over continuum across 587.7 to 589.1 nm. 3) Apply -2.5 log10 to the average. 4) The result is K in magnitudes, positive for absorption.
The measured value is 0.10 mag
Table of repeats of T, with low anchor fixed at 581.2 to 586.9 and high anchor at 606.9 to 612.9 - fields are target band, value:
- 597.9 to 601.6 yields 0.172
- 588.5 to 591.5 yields 0.248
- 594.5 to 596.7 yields 0.056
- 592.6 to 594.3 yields -0.139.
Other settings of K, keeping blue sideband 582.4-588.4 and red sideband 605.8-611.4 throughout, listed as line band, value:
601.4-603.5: 0.07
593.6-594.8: 0.02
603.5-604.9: 0.03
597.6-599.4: 0.04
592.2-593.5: -0.10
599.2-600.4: 0.04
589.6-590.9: 0.05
